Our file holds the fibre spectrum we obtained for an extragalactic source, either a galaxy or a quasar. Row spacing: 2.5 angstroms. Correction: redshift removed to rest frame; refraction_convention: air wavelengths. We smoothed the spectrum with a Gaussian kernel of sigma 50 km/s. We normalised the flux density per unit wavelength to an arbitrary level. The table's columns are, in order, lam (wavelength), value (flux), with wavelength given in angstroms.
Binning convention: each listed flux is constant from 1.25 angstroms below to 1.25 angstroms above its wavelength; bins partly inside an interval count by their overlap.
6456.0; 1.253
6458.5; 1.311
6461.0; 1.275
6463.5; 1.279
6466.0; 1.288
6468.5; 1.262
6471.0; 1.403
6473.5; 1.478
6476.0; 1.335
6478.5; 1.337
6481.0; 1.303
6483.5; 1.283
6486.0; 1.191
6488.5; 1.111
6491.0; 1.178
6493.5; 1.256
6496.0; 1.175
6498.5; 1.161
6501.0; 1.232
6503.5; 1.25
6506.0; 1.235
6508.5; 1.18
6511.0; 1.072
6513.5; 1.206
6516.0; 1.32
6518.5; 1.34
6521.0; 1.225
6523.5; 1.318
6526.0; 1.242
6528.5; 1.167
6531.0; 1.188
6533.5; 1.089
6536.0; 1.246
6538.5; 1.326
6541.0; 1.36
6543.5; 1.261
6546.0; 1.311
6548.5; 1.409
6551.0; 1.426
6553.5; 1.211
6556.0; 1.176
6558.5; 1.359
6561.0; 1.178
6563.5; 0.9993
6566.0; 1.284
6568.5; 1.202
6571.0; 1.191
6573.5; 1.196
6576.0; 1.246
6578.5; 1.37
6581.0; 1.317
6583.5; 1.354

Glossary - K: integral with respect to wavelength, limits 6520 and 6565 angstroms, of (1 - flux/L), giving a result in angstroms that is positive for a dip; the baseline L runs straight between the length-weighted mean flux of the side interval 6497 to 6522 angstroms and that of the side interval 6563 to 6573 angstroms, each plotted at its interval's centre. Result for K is -1.9 angstroms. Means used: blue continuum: 1.22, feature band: 1.25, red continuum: 1.18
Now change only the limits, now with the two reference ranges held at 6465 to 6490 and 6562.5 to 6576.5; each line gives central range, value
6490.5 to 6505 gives 0.7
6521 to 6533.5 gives 0.2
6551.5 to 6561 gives -0.4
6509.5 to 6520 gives 0.2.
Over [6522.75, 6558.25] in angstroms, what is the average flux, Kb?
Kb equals 1.27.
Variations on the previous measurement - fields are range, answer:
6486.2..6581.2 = 1.24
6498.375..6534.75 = 1.22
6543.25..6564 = 1.27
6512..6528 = 1.27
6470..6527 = 1.25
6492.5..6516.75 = 1.21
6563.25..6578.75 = 1.22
